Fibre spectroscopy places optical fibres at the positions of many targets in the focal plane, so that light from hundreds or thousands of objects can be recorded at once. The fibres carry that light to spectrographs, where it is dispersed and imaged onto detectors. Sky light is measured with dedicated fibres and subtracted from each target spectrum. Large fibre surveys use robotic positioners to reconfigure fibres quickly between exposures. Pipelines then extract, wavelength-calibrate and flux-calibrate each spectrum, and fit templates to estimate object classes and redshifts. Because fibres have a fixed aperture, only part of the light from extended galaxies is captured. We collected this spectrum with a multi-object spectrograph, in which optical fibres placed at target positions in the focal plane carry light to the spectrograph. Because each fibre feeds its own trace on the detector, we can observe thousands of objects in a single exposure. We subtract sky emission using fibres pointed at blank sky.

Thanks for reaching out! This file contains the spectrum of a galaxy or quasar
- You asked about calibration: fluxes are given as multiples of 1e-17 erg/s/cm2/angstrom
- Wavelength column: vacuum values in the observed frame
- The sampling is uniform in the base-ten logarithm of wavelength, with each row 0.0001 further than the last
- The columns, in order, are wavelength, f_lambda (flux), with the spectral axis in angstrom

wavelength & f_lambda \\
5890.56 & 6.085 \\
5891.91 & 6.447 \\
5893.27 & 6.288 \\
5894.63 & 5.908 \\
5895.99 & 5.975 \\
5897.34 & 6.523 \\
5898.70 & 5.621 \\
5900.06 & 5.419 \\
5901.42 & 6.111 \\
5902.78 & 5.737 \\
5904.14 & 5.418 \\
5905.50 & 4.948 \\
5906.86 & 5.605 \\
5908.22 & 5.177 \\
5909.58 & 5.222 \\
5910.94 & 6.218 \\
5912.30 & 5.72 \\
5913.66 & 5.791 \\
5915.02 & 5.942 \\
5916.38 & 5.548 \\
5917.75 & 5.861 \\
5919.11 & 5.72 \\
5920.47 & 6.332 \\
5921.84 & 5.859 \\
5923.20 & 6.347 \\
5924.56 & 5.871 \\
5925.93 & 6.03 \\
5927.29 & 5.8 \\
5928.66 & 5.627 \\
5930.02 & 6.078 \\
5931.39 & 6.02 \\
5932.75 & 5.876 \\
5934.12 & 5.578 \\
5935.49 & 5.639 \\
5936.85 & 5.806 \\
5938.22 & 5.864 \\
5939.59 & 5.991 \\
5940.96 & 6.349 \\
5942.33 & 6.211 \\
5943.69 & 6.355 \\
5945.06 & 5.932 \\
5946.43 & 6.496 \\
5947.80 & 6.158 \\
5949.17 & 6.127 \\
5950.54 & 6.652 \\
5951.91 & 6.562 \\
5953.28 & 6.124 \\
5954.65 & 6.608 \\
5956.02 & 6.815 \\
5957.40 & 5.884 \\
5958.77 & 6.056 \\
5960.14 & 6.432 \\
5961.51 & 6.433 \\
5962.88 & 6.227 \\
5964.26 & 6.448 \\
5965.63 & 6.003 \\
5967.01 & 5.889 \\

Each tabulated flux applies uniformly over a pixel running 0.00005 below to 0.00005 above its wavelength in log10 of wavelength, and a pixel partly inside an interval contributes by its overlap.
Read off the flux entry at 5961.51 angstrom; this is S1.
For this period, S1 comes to 6.433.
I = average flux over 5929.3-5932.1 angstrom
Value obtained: 6.06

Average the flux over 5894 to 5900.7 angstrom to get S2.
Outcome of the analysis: 5.89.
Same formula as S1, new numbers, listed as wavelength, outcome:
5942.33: 6.211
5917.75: 5.861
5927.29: 5.8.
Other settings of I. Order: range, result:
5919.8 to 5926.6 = 6.08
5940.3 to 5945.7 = 6.22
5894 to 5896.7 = 5.96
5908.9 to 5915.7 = 5.78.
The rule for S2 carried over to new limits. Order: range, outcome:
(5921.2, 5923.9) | 6.12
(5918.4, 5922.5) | 5.97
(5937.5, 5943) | 6.09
